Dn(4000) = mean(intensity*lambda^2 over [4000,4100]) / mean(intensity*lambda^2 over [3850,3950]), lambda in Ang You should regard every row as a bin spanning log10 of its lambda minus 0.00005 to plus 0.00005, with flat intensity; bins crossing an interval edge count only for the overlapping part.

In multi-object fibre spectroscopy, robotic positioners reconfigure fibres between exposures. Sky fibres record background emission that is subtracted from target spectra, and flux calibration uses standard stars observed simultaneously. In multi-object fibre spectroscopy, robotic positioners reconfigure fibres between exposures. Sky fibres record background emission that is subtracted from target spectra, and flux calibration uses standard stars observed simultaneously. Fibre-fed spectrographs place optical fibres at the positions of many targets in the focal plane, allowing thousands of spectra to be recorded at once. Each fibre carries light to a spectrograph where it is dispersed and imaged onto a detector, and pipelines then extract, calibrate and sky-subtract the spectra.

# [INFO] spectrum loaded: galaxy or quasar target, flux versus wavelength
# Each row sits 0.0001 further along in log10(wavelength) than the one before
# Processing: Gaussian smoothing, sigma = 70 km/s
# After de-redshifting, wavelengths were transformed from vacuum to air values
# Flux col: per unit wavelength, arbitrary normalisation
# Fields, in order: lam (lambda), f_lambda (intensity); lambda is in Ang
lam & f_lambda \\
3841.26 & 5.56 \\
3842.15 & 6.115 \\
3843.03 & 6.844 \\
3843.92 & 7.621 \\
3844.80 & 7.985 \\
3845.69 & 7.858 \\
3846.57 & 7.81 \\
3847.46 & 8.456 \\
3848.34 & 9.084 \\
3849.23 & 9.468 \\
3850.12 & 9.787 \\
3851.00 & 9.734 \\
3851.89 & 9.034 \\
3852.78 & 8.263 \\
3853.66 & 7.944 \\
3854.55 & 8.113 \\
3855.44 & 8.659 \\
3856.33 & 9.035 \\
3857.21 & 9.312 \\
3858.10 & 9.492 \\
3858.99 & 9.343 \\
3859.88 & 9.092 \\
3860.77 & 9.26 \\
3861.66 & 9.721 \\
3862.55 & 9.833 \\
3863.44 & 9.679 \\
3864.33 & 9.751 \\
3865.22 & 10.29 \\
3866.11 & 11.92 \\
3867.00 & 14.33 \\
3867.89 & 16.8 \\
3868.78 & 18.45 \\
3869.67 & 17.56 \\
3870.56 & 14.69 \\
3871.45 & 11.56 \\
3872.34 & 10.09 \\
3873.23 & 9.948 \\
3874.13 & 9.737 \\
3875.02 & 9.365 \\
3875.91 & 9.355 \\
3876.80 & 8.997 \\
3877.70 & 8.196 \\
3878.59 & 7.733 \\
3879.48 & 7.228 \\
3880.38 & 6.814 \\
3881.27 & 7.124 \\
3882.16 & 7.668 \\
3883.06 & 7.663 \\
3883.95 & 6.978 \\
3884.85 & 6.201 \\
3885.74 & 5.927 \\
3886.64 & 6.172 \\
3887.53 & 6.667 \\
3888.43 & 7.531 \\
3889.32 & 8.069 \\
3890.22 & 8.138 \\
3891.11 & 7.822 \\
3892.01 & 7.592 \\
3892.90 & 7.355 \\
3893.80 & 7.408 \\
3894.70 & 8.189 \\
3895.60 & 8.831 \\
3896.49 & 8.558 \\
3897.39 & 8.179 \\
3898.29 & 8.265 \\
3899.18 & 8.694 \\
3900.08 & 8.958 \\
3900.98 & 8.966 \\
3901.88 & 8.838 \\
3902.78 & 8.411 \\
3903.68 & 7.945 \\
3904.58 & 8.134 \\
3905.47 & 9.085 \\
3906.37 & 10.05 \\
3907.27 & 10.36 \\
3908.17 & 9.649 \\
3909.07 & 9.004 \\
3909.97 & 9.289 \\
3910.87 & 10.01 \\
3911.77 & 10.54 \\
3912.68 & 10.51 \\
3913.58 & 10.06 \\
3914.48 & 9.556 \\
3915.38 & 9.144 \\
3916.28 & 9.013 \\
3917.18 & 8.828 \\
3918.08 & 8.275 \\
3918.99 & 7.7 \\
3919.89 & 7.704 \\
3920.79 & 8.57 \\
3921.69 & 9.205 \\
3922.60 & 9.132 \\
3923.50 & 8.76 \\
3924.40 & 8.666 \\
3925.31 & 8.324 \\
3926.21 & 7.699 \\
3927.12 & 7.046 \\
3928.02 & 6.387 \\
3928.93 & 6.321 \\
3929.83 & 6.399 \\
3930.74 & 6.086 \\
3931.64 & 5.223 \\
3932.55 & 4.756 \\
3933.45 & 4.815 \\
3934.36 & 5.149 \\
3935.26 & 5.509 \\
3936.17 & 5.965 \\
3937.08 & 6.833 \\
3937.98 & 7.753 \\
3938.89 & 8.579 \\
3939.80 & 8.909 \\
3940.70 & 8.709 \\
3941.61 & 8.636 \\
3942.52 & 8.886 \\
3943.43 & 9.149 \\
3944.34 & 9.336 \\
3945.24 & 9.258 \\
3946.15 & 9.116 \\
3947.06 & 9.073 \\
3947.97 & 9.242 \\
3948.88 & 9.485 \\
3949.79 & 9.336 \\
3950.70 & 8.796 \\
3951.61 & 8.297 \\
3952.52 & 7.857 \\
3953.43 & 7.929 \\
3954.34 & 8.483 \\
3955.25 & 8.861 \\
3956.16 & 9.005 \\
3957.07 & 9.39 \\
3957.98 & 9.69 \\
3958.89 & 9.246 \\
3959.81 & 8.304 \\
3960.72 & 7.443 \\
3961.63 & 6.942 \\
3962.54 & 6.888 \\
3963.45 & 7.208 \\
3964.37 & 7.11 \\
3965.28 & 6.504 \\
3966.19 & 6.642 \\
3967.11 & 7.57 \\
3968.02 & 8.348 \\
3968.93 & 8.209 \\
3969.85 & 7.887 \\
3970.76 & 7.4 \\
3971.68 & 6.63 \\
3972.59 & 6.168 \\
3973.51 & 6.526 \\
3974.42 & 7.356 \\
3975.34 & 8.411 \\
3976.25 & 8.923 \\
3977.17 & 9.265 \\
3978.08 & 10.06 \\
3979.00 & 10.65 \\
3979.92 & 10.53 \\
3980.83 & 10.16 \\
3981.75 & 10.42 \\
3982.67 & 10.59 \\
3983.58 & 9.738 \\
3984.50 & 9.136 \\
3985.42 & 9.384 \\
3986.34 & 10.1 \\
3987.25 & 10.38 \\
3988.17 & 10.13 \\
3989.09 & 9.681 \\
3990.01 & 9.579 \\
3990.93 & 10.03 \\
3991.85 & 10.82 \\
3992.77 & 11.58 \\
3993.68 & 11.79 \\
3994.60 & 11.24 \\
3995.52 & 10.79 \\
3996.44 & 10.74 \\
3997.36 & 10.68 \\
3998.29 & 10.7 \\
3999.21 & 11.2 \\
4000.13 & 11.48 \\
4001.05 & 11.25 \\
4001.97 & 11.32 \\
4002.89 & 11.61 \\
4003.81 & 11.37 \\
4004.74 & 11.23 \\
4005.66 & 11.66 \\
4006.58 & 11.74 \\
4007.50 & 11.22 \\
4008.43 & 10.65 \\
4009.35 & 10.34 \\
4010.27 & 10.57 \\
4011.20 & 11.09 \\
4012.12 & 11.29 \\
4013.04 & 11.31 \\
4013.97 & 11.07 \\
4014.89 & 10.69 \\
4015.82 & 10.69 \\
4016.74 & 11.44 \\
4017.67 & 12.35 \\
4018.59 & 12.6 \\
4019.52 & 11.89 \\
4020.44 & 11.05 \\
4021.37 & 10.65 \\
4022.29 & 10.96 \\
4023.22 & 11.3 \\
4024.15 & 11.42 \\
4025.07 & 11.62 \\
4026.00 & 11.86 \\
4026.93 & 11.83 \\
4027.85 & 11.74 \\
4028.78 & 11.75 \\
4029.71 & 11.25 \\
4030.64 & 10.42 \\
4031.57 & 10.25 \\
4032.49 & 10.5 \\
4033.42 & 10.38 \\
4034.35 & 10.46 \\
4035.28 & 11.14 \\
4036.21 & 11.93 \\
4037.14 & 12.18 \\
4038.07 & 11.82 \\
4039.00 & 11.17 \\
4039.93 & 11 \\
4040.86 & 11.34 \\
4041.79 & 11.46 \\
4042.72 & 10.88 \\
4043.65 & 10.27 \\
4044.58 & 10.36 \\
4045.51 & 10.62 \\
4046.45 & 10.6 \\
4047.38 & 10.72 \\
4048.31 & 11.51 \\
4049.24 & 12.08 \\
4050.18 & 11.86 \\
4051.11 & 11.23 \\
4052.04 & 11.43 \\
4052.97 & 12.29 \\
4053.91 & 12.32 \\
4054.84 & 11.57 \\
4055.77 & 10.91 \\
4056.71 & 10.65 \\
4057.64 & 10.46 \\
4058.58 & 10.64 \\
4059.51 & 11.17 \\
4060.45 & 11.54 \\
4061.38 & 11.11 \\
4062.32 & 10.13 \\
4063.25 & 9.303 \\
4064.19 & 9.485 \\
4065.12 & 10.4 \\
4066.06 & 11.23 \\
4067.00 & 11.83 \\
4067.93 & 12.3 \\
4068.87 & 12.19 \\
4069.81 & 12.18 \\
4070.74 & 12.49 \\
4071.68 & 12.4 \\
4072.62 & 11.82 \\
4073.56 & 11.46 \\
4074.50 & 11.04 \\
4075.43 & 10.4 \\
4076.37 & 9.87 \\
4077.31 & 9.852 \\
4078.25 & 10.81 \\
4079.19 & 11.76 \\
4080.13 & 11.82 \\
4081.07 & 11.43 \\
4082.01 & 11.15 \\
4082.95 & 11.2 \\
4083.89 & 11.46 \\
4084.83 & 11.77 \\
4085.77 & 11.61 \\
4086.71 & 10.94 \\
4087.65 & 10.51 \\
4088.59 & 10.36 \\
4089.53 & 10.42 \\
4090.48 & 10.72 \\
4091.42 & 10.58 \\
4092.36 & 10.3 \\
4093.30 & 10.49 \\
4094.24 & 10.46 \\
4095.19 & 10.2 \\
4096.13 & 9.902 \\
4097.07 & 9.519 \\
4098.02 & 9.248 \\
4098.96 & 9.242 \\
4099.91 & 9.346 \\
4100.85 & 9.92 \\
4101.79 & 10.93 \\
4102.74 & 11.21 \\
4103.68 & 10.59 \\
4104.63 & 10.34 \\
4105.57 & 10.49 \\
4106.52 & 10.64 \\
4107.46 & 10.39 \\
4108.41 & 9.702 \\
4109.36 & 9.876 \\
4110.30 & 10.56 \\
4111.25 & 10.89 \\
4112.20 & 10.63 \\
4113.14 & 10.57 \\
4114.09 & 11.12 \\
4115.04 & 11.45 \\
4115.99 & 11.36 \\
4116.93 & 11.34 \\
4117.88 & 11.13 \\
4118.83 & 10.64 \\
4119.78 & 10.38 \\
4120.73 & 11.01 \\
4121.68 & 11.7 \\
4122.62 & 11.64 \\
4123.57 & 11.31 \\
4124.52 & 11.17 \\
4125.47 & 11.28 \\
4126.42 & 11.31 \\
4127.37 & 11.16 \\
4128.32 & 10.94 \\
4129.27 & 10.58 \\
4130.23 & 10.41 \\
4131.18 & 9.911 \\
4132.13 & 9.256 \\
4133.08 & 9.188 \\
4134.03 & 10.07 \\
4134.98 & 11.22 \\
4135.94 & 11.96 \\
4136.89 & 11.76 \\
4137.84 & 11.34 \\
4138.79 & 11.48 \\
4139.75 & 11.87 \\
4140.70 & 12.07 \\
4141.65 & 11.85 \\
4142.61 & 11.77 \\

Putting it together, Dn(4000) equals 1.36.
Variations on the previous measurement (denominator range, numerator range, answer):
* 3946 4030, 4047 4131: 1.16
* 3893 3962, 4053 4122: 1.41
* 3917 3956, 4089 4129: 1.47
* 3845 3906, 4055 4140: 1.33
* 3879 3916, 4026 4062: 1.44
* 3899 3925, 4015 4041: 1.32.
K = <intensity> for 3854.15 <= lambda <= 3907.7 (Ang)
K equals 9.23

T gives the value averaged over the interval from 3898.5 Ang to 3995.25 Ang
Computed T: 8.58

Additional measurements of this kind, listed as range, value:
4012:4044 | 11.3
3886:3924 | 8.64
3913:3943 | 7.67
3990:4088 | 11.2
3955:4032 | 10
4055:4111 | 10.8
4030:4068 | 11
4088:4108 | 10.3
